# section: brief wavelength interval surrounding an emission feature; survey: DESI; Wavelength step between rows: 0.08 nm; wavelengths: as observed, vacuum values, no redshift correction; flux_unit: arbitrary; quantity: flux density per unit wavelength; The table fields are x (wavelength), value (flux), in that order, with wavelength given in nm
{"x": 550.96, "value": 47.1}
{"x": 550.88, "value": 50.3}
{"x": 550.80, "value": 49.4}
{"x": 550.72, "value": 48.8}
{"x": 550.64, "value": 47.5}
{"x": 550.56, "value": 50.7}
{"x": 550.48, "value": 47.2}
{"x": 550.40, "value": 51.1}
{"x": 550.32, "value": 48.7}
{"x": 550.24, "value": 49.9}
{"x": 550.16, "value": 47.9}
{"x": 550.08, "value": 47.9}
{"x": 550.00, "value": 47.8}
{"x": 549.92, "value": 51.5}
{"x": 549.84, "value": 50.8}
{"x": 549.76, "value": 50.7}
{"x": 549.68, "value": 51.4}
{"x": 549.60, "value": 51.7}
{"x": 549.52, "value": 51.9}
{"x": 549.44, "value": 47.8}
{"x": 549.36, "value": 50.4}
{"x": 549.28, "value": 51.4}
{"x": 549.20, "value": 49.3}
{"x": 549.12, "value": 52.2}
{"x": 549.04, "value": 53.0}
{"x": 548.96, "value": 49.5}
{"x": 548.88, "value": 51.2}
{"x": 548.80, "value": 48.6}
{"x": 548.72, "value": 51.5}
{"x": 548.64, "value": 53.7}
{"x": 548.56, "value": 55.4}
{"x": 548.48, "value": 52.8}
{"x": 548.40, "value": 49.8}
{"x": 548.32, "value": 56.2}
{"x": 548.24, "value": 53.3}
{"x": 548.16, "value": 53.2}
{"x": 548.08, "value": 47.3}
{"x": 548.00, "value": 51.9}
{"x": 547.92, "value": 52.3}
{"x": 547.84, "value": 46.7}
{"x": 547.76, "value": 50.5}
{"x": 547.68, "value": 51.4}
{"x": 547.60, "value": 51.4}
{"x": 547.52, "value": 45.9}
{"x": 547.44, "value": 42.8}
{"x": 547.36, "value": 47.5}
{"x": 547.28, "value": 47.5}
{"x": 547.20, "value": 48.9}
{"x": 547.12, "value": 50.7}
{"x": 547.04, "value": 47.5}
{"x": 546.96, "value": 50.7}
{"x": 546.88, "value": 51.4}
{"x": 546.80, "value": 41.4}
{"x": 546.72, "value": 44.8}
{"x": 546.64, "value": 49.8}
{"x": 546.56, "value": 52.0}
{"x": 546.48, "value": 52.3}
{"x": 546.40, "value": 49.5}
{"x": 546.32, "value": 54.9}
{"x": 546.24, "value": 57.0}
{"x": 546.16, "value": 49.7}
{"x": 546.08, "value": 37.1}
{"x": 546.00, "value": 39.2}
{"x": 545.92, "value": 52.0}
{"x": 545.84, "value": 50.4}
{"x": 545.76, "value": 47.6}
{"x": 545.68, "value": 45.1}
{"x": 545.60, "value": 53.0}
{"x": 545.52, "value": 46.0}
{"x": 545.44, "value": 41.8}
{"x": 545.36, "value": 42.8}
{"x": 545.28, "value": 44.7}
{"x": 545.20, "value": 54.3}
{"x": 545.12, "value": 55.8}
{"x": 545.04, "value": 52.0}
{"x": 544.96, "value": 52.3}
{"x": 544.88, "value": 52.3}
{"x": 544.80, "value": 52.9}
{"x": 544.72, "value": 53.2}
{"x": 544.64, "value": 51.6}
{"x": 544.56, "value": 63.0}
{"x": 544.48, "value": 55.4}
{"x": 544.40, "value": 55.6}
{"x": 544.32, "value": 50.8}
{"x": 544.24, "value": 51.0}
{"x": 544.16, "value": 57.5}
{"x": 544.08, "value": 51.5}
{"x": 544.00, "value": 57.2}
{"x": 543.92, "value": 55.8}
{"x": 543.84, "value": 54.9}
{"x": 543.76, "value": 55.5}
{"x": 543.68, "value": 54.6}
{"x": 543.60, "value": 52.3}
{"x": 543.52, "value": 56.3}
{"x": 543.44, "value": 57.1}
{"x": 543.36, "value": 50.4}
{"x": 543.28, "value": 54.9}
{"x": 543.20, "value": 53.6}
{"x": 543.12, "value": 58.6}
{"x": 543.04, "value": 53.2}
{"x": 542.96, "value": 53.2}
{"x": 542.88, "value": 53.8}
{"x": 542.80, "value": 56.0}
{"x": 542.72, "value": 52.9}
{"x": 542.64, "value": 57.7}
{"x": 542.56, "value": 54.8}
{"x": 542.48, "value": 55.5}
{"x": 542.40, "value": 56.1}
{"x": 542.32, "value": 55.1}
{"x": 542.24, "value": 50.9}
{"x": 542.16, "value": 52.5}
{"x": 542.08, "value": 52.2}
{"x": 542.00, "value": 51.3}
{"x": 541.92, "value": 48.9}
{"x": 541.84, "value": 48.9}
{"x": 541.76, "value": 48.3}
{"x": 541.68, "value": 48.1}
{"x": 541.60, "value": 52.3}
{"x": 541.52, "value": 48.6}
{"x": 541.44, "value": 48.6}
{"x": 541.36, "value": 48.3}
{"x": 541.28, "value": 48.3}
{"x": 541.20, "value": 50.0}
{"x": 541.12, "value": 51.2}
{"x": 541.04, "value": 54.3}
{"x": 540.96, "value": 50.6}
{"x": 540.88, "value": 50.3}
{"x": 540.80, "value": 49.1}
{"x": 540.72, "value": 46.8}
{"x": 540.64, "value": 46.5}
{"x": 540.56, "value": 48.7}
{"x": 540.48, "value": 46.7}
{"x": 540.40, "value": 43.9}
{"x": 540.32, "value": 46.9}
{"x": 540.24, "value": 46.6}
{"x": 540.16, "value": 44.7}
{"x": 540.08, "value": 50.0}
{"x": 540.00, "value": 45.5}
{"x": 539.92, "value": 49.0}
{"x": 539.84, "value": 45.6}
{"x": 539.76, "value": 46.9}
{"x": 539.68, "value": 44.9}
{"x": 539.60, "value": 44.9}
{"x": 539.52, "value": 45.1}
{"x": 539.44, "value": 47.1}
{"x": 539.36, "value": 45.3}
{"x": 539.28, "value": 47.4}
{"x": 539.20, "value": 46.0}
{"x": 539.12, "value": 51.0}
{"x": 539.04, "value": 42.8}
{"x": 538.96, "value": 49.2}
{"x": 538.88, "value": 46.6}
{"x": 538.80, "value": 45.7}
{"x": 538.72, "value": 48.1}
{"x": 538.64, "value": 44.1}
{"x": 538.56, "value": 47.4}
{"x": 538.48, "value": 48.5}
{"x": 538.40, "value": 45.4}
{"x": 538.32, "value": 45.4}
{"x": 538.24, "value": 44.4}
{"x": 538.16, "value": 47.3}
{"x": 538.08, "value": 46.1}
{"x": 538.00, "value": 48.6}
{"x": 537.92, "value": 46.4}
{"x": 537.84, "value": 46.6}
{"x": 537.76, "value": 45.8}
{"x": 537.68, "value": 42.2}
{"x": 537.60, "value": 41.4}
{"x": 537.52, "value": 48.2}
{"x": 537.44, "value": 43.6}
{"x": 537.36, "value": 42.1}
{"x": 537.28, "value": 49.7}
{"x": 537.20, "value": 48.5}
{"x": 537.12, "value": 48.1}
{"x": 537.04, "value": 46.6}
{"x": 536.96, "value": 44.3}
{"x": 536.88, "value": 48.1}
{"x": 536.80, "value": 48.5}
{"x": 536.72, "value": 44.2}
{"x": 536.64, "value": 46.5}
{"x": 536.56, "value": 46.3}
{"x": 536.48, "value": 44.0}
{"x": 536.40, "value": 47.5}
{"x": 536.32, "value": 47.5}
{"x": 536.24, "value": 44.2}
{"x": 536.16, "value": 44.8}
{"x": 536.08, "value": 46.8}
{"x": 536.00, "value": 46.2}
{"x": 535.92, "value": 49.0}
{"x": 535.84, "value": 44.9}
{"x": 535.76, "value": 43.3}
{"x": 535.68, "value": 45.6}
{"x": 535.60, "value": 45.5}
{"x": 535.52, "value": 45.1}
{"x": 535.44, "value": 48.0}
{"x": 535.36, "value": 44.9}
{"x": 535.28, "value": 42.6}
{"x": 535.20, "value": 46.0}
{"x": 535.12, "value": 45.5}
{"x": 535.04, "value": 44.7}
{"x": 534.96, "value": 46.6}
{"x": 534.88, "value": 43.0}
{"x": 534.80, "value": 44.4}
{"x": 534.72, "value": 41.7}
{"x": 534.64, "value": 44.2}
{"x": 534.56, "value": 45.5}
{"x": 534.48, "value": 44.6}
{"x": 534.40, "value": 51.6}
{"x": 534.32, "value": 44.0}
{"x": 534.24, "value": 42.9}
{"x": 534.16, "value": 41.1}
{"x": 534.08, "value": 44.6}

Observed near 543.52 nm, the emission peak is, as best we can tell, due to Mg II 2798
